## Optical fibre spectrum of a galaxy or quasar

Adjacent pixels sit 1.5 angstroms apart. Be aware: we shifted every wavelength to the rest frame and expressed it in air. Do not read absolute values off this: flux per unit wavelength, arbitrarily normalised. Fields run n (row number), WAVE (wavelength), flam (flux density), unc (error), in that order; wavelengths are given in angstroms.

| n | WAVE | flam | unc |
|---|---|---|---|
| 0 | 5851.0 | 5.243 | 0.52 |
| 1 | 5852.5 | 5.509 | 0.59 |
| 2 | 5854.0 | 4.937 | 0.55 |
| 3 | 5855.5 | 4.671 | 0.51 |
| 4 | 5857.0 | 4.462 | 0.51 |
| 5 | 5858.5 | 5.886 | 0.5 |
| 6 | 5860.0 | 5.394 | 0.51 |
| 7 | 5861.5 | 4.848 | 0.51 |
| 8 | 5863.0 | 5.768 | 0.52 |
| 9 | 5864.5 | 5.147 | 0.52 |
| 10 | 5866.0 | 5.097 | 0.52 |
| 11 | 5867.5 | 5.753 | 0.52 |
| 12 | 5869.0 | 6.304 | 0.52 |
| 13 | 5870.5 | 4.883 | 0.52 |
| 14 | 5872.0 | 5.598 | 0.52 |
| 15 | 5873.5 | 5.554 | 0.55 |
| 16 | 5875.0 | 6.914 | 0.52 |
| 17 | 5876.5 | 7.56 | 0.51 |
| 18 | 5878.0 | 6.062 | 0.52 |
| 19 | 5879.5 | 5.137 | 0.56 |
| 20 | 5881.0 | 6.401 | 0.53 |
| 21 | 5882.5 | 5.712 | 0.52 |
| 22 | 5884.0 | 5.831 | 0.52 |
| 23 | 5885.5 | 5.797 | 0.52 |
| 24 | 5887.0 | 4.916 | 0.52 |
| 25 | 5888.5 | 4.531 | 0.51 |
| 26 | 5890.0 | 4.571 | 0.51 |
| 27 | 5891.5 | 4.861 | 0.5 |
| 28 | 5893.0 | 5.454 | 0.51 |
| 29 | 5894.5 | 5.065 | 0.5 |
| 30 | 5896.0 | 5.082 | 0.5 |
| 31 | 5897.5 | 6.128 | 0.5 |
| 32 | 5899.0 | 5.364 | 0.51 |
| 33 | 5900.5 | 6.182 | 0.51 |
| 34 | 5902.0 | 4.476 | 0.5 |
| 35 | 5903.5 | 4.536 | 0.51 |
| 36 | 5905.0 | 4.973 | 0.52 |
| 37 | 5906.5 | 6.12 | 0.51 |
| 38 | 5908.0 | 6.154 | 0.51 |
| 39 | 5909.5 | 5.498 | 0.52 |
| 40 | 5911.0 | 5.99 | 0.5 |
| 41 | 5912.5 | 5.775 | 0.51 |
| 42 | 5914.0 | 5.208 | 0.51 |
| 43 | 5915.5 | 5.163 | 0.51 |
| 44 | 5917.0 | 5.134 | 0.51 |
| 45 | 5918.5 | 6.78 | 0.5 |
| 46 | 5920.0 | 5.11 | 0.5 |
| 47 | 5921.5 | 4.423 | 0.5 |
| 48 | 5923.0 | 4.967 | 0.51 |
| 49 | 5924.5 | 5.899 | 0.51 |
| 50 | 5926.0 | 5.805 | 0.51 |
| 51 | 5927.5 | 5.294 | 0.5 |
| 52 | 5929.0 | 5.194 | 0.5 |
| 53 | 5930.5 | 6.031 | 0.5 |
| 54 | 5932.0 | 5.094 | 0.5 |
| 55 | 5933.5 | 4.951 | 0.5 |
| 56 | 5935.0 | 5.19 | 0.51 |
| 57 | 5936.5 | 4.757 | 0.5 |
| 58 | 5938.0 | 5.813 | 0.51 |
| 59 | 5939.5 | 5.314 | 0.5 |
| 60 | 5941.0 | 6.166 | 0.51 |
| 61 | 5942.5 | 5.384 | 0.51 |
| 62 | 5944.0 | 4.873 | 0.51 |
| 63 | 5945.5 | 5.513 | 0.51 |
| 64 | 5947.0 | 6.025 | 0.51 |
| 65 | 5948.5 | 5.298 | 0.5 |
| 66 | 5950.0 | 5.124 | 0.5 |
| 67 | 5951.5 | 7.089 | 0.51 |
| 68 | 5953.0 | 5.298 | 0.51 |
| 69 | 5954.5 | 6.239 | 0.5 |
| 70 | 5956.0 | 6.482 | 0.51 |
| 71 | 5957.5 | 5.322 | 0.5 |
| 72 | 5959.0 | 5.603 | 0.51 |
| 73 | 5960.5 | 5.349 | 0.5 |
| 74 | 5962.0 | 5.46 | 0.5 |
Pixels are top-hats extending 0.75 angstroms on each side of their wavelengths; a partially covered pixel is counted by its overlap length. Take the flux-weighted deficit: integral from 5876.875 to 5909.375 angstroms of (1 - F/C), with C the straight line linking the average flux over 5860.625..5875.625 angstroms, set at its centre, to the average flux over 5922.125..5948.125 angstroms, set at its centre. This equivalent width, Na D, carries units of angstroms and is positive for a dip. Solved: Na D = 0.5 angstroms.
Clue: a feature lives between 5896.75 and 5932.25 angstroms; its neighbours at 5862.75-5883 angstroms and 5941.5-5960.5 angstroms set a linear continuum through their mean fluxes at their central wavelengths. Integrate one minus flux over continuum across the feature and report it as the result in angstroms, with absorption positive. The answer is 1.8 angstroms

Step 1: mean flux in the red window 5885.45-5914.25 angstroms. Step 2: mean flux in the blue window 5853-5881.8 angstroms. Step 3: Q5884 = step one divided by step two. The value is 0.95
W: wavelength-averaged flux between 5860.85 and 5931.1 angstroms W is 5.51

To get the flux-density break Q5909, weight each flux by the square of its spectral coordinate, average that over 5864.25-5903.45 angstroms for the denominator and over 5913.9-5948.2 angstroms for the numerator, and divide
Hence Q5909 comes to 1.0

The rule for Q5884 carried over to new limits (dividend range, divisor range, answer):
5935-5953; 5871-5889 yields 0.95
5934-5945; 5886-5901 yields 1.03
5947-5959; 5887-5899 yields 1.14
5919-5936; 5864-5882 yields 0.90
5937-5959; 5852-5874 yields 1.07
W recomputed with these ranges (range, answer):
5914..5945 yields 5.36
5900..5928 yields 5.44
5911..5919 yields 5.61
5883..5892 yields 5.11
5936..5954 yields 5.58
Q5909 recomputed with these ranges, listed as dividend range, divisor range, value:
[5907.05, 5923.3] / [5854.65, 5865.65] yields 1.08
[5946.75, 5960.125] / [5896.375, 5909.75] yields 1.08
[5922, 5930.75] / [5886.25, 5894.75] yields 1.13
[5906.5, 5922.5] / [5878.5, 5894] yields 1.05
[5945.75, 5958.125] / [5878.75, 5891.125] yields 1.12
